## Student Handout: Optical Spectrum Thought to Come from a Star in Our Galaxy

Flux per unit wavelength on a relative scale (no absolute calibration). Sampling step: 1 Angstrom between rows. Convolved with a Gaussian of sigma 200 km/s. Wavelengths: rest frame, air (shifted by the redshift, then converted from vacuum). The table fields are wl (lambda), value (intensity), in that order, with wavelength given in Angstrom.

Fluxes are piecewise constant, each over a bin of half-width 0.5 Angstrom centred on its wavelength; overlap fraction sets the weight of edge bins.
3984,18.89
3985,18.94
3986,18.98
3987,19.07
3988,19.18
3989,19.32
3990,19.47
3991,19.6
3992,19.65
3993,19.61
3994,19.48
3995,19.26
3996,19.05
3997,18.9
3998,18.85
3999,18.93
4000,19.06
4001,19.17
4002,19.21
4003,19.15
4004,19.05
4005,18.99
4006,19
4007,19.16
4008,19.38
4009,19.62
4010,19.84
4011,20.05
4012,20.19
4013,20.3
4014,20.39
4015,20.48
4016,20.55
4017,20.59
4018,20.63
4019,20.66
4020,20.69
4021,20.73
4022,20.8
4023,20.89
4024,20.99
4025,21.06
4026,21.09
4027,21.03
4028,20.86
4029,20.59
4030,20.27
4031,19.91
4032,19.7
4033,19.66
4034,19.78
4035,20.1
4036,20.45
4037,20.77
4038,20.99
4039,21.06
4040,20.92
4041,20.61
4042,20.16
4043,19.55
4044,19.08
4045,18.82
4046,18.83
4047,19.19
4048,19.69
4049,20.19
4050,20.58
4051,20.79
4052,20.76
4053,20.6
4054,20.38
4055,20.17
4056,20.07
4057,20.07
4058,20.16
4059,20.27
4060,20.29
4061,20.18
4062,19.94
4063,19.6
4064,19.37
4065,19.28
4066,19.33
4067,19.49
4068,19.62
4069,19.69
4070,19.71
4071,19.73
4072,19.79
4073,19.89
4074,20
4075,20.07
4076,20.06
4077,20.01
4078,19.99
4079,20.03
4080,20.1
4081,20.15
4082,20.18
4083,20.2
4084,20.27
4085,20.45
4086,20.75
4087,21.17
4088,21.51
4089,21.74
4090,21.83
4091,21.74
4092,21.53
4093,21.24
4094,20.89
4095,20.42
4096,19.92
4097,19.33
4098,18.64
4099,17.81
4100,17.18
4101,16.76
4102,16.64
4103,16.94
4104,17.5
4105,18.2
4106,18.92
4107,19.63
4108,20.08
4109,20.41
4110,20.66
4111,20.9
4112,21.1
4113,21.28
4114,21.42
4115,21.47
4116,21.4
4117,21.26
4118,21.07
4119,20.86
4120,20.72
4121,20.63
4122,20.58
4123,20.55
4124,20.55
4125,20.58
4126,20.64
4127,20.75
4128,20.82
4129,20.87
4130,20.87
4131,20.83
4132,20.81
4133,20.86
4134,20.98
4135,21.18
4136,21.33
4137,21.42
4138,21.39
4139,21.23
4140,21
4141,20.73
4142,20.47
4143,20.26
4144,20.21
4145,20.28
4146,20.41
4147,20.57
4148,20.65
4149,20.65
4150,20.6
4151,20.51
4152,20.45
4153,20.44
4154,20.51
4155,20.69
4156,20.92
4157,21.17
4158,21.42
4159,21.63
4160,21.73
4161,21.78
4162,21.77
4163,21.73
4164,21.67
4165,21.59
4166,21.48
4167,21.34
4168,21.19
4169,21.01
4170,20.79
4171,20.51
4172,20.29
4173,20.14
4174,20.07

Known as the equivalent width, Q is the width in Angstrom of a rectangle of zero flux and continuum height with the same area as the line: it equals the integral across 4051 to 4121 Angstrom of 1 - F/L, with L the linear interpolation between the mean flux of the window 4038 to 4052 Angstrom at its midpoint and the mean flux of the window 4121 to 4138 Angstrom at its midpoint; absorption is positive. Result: 1.3 Angstrom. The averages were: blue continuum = 20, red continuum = 20.9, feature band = 20.1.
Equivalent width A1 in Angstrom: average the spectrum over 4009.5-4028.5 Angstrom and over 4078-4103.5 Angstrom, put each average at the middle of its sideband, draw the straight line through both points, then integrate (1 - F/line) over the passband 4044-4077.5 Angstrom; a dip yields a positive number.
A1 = 0.5 Angstrom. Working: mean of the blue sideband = 20.6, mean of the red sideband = 19.9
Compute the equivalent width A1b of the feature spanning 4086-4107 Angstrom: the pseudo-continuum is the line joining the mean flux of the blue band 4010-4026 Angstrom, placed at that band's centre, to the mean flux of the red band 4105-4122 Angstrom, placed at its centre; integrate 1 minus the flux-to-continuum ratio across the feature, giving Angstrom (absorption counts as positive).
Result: 1.1 Angstrom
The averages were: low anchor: 20.6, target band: 19.5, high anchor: 20.7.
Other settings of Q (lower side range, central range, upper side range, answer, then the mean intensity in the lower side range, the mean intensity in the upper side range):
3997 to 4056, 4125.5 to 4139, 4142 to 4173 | -0.2 Angstrom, 20.1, 20.9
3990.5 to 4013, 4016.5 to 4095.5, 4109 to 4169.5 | -1.3 Angstrom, 19.3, 21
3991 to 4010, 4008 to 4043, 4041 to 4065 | -1.6 Angstrom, 19.2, 19.9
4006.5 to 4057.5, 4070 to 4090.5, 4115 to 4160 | 0.1 Angstrom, 20.3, 20.8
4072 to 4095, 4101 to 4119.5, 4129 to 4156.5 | 0.7 Angstrom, 20.6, 20.8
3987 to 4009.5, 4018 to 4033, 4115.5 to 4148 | -0.8 Angstrom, 19.2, 20.8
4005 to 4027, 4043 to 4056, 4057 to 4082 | 0.1 Angstrom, 20.3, 19.9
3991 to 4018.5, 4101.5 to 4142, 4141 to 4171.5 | 0.3 Angstrom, 19.6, 20.9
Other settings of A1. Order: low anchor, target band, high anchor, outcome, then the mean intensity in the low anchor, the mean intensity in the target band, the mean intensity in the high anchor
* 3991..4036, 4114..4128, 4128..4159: -0.1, 19.9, 20.9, 20.8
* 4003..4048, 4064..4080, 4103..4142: 0.5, 20.2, 19.8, 20.6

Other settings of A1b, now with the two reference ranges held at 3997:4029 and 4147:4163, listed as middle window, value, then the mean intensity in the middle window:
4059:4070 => 0.4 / 19.7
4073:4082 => 0.2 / 20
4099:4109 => 1.2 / 18.1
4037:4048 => 0.2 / 19.9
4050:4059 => 0.0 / 20.4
